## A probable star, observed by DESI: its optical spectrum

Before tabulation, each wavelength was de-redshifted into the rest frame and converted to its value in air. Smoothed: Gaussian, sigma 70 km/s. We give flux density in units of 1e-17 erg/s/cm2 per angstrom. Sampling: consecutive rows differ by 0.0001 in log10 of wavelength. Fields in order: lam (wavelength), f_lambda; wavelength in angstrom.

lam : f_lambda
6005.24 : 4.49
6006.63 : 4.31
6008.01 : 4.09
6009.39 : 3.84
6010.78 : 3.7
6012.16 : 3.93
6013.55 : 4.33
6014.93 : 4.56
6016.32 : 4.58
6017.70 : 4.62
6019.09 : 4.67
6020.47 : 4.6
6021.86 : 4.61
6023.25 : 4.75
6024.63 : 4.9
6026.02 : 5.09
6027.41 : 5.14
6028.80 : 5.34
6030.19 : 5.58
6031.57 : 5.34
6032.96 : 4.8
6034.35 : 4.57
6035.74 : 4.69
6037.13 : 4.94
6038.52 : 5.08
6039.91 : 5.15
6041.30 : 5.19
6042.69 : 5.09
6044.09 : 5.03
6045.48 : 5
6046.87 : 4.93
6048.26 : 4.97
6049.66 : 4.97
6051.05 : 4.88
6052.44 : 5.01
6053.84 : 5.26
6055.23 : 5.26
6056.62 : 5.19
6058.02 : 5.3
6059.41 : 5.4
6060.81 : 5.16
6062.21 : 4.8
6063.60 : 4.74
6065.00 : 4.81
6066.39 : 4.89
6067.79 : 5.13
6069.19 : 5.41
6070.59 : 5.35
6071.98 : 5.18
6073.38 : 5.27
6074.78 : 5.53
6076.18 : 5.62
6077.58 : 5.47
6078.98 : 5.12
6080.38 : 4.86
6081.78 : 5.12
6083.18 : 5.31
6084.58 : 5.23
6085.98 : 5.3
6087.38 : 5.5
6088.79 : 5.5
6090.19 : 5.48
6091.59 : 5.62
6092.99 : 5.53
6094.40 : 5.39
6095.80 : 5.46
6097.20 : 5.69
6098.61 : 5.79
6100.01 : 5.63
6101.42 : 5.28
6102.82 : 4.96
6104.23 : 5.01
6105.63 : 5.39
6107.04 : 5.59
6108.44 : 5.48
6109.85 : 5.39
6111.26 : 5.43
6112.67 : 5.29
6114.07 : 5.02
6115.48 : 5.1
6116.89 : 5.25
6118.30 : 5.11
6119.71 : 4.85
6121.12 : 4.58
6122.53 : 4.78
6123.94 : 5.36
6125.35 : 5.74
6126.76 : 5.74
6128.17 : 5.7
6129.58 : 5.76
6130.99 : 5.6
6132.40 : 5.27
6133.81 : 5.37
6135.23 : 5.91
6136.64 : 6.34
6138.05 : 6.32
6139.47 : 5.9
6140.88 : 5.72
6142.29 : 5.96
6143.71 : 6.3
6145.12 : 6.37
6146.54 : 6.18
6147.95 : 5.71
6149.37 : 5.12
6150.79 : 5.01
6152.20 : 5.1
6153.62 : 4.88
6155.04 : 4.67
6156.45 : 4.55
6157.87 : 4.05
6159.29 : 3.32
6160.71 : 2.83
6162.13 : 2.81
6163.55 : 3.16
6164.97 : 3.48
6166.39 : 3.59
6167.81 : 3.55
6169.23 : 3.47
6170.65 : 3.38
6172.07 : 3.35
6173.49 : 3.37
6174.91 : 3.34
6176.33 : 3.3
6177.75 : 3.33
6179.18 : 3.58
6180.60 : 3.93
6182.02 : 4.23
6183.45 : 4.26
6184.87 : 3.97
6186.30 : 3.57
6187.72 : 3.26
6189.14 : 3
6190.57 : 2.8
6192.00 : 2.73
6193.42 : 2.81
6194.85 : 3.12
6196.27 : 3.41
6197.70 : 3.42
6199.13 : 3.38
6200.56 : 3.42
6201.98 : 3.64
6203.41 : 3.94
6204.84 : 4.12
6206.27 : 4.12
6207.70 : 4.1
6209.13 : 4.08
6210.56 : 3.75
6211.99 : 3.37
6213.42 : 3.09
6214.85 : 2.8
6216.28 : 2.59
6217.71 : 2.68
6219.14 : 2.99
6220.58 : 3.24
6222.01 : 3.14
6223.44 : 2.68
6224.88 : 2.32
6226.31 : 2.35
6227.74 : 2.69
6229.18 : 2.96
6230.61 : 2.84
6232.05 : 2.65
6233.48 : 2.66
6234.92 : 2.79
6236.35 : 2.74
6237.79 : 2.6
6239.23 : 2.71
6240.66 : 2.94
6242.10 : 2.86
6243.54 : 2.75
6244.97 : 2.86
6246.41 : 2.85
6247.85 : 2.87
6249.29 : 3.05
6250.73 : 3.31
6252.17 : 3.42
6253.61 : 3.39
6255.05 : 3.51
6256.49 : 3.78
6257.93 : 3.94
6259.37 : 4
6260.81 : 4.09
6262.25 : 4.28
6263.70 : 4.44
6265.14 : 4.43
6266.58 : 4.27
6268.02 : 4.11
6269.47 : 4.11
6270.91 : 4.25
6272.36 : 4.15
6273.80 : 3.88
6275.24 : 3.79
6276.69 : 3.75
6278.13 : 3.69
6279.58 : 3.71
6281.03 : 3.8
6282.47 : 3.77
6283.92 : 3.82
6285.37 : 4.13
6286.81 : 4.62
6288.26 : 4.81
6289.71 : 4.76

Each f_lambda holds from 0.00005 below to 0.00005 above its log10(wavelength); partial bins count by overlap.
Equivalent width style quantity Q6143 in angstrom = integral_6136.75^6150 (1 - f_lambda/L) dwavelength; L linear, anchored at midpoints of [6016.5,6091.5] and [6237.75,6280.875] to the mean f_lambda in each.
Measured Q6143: -4.5 angstrom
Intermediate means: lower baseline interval 5.1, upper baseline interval 3.61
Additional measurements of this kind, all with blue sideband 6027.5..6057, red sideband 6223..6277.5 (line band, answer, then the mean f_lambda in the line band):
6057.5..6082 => -1.73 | 5.18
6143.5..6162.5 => -2.80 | 4.77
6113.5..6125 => -1.56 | 5.03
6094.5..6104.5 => -1.80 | 5.42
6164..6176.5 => 1.82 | 3.43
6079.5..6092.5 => -1.73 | 5.33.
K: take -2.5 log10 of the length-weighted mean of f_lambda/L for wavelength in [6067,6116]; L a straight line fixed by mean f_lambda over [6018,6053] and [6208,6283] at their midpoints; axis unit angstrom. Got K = -0.18 mag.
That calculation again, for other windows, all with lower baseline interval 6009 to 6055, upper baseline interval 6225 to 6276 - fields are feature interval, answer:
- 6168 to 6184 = 0.08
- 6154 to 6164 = 0.09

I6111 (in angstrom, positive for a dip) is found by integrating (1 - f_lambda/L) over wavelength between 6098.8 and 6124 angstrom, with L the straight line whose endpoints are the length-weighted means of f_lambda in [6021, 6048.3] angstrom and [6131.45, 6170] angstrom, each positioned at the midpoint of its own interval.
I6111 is -1.5 angstrom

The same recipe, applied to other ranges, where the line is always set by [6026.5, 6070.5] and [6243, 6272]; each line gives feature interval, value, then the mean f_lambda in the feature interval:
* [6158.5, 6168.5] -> 2.5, 3.25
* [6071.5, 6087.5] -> -1.4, 5.29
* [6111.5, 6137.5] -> -4.6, 5.38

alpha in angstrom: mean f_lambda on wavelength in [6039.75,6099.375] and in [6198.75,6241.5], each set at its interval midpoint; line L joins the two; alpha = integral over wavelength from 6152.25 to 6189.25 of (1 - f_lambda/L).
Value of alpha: 1.41 angstrom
